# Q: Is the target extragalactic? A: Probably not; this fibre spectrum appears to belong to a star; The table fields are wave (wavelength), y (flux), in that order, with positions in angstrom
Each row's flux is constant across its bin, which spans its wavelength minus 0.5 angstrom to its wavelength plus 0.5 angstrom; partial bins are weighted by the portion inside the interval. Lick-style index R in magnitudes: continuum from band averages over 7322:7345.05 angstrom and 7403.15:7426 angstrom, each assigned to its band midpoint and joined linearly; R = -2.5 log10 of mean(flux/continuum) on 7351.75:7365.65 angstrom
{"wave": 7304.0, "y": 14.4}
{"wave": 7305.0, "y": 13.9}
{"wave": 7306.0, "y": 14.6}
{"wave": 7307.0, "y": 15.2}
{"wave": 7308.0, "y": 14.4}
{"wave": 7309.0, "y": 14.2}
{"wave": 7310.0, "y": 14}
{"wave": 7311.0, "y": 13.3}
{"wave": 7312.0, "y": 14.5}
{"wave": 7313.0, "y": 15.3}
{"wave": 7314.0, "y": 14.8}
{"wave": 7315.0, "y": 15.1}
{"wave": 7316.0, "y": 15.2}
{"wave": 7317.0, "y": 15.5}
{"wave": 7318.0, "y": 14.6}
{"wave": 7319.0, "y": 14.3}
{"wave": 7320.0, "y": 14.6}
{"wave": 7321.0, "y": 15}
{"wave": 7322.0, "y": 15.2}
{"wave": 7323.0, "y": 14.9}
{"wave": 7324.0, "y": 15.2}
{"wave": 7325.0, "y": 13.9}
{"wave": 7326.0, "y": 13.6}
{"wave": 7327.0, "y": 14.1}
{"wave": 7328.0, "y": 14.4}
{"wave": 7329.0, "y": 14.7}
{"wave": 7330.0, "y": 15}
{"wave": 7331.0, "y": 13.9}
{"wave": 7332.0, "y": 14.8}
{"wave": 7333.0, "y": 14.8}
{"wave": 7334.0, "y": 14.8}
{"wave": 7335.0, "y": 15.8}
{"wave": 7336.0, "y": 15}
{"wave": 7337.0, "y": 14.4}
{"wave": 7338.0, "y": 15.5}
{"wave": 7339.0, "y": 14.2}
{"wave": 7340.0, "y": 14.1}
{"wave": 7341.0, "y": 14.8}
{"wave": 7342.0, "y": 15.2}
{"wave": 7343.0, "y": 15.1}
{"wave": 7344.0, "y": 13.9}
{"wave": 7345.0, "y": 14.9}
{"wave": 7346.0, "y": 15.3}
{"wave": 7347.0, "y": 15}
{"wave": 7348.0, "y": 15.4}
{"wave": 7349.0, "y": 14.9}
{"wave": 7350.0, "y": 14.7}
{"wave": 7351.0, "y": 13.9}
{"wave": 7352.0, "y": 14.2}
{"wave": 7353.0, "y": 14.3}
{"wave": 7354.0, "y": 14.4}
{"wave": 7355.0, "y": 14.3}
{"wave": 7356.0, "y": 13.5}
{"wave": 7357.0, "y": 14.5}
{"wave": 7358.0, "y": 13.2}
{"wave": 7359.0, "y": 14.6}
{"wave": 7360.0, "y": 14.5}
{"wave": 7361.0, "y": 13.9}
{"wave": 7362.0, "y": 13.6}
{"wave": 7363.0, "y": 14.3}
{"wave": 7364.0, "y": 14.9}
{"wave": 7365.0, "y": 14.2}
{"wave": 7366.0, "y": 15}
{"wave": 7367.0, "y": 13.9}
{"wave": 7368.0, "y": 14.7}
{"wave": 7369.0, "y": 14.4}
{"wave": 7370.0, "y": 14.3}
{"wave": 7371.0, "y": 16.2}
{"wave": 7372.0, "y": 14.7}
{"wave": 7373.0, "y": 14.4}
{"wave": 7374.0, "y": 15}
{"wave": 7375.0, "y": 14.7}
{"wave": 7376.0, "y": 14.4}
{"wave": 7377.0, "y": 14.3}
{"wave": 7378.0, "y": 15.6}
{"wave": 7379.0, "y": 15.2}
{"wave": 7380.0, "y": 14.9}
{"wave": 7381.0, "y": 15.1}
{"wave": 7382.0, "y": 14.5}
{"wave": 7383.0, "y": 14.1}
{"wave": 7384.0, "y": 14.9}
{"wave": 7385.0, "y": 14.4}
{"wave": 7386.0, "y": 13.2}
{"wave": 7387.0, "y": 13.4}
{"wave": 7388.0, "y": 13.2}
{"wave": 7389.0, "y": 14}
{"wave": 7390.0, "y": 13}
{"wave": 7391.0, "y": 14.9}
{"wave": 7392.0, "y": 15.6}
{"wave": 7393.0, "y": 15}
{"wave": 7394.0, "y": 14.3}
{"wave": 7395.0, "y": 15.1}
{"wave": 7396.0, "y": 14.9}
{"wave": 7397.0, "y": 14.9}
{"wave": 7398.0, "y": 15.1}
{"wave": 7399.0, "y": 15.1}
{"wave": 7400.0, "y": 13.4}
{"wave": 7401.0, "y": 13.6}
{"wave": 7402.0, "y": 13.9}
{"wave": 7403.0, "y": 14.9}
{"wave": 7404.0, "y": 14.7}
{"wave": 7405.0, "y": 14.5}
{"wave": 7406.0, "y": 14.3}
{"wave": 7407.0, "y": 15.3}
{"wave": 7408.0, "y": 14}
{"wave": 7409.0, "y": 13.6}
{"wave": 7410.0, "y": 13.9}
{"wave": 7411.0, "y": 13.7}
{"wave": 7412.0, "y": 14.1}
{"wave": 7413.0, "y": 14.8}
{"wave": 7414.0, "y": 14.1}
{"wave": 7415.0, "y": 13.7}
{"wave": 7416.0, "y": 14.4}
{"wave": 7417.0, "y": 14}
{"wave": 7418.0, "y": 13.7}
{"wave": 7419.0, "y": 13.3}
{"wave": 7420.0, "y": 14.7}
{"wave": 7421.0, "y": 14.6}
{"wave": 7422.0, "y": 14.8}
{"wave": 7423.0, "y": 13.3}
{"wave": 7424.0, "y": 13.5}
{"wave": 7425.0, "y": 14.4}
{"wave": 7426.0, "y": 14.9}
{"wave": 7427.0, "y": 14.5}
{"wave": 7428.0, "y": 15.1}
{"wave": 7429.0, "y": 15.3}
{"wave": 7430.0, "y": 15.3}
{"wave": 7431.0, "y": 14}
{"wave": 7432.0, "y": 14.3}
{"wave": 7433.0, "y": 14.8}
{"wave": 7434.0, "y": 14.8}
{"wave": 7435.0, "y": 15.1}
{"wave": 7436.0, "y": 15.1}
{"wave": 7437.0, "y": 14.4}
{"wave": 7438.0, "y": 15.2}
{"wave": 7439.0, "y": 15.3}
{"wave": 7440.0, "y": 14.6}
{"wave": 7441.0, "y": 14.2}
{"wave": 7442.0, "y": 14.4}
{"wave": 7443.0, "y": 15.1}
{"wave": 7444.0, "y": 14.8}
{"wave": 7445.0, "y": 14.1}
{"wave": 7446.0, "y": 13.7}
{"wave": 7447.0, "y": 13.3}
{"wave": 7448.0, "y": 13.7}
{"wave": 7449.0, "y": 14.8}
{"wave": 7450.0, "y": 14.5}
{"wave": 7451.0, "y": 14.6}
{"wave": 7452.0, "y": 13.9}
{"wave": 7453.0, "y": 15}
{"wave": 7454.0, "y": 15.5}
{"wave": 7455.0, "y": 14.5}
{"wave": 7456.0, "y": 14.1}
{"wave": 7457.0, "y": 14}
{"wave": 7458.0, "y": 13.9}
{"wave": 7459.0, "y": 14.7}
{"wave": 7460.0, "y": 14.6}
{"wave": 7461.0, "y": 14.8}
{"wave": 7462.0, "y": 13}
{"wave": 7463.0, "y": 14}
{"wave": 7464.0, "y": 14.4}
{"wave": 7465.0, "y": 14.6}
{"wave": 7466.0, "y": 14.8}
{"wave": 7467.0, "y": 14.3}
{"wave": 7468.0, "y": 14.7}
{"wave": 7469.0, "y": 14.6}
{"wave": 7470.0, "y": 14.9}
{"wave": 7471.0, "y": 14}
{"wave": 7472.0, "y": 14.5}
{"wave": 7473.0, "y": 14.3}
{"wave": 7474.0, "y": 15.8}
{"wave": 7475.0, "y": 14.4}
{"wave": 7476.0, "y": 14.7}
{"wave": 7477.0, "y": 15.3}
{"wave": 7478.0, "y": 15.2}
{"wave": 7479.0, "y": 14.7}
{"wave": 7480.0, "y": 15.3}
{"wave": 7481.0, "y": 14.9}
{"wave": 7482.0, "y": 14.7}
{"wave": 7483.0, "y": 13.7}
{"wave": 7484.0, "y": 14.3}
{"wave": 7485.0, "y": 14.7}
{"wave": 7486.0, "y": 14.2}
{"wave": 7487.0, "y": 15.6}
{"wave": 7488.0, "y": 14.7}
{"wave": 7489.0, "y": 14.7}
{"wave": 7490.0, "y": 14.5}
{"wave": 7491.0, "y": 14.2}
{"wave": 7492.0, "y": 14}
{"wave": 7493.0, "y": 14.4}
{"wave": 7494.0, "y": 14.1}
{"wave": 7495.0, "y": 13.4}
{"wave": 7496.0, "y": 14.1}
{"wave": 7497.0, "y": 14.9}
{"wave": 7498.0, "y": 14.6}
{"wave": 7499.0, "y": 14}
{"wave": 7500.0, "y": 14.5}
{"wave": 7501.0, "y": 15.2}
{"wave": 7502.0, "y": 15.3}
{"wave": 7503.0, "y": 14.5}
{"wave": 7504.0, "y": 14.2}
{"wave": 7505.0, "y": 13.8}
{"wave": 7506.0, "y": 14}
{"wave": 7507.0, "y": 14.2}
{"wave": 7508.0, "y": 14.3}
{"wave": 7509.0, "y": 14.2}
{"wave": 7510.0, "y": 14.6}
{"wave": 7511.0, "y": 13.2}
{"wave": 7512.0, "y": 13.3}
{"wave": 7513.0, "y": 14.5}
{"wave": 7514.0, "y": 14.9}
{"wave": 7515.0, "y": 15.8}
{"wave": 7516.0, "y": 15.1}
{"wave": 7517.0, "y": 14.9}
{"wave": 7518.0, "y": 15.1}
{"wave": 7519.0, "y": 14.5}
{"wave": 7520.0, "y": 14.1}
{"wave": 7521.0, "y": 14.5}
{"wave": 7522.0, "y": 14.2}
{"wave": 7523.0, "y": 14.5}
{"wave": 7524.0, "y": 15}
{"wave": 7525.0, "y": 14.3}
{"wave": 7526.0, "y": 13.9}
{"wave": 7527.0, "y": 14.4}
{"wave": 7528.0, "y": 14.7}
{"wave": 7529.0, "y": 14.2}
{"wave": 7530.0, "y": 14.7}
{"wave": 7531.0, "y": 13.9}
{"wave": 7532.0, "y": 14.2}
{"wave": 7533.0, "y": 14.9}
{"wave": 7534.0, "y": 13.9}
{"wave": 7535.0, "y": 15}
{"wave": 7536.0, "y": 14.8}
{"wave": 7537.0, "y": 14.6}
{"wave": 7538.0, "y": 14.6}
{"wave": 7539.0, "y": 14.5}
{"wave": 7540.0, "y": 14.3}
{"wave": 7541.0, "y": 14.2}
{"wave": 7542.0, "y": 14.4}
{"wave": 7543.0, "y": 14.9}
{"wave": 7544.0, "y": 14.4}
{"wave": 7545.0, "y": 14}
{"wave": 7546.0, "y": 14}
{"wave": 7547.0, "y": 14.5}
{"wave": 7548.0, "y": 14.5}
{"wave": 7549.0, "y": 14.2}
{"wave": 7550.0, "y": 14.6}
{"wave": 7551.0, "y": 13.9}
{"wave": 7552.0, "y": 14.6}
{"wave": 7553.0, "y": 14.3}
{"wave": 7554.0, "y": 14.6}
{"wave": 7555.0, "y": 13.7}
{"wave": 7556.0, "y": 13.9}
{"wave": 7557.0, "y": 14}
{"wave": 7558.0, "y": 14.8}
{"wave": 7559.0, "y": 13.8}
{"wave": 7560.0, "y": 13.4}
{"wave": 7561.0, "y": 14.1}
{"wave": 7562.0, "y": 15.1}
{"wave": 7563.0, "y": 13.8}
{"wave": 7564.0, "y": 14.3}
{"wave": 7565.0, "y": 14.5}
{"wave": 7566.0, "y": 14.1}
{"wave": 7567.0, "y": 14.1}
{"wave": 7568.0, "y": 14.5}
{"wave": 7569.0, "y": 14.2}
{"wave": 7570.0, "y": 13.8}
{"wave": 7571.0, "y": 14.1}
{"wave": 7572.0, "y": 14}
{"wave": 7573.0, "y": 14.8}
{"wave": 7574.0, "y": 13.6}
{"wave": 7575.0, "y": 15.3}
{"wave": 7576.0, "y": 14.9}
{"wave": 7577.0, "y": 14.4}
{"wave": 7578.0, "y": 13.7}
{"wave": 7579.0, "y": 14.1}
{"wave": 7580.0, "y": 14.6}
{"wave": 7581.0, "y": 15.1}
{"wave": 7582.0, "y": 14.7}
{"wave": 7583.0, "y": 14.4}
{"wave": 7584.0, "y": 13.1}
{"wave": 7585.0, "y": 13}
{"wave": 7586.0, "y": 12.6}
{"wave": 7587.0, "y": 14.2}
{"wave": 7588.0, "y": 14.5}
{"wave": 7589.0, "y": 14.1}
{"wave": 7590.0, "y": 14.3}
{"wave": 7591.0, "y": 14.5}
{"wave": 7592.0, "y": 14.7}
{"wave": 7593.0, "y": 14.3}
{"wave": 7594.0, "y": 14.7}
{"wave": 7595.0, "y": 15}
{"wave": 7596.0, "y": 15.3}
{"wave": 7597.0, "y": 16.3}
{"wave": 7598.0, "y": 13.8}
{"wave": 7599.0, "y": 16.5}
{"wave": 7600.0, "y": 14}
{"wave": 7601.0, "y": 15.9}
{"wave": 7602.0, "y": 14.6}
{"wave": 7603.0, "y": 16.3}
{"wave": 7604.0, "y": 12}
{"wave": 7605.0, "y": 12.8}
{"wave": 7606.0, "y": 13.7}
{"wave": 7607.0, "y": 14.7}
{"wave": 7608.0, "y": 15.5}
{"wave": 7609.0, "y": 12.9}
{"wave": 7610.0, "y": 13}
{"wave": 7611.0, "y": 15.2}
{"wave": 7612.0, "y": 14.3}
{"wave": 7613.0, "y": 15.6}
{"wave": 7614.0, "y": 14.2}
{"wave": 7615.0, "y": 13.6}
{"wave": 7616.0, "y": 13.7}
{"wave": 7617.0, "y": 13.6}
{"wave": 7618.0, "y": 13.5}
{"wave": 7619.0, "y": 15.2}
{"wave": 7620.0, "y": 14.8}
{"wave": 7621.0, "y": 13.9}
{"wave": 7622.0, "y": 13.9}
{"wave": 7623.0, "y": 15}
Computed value 0.03 mag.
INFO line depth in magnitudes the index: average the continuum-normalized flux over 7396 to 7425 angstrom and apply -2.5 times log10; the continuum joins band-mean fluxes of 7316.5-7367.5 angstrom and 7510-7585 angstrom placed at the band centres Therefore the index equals 0.020 mag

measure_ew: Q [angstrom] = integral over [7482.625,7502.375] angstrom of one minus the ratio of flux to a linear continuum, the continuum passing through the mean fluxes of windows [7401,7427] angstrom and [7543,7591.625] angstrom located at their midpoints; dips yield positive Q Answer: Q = -0.3 angstrom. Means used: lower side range 14.2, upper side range 14.2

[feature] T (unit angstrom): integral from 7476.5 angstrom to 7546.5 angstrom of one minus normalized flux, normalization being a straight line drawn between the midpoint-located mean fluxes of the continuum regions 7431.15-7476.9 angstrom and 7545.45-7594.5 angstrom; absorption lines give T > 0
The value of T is -0.5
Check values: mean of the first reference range 14.5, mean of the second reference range 14.2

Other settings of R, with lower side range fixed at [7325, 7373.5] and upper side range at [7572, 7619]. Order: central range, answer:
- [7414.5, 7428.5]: 0.02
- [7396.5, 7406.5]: 0.00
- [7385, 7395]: 0.03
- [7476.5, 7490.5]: -0.02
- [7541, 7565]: 0.01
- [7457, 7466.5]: 0.01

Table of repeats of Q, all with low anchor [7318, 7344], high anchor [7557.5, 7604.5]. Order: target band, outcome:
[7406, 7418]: 0.37 angstrom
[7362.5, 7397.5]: 0.14 angstrom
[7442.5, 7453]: 0.18 angstrom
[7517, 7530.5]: -0.03 angstrom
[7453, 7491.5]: -0.19 angstrom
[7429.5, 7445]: -0.20 angstrom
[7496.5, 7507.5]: 0.00 angstrom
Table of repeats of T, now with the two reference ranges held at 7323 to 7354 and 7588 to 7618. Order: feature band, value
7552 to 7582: 0.40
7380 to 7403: 0.39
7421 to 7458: 0.14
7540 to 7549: 0.08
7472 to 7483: -0.24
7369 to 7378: -0.09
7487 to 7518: 0.19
